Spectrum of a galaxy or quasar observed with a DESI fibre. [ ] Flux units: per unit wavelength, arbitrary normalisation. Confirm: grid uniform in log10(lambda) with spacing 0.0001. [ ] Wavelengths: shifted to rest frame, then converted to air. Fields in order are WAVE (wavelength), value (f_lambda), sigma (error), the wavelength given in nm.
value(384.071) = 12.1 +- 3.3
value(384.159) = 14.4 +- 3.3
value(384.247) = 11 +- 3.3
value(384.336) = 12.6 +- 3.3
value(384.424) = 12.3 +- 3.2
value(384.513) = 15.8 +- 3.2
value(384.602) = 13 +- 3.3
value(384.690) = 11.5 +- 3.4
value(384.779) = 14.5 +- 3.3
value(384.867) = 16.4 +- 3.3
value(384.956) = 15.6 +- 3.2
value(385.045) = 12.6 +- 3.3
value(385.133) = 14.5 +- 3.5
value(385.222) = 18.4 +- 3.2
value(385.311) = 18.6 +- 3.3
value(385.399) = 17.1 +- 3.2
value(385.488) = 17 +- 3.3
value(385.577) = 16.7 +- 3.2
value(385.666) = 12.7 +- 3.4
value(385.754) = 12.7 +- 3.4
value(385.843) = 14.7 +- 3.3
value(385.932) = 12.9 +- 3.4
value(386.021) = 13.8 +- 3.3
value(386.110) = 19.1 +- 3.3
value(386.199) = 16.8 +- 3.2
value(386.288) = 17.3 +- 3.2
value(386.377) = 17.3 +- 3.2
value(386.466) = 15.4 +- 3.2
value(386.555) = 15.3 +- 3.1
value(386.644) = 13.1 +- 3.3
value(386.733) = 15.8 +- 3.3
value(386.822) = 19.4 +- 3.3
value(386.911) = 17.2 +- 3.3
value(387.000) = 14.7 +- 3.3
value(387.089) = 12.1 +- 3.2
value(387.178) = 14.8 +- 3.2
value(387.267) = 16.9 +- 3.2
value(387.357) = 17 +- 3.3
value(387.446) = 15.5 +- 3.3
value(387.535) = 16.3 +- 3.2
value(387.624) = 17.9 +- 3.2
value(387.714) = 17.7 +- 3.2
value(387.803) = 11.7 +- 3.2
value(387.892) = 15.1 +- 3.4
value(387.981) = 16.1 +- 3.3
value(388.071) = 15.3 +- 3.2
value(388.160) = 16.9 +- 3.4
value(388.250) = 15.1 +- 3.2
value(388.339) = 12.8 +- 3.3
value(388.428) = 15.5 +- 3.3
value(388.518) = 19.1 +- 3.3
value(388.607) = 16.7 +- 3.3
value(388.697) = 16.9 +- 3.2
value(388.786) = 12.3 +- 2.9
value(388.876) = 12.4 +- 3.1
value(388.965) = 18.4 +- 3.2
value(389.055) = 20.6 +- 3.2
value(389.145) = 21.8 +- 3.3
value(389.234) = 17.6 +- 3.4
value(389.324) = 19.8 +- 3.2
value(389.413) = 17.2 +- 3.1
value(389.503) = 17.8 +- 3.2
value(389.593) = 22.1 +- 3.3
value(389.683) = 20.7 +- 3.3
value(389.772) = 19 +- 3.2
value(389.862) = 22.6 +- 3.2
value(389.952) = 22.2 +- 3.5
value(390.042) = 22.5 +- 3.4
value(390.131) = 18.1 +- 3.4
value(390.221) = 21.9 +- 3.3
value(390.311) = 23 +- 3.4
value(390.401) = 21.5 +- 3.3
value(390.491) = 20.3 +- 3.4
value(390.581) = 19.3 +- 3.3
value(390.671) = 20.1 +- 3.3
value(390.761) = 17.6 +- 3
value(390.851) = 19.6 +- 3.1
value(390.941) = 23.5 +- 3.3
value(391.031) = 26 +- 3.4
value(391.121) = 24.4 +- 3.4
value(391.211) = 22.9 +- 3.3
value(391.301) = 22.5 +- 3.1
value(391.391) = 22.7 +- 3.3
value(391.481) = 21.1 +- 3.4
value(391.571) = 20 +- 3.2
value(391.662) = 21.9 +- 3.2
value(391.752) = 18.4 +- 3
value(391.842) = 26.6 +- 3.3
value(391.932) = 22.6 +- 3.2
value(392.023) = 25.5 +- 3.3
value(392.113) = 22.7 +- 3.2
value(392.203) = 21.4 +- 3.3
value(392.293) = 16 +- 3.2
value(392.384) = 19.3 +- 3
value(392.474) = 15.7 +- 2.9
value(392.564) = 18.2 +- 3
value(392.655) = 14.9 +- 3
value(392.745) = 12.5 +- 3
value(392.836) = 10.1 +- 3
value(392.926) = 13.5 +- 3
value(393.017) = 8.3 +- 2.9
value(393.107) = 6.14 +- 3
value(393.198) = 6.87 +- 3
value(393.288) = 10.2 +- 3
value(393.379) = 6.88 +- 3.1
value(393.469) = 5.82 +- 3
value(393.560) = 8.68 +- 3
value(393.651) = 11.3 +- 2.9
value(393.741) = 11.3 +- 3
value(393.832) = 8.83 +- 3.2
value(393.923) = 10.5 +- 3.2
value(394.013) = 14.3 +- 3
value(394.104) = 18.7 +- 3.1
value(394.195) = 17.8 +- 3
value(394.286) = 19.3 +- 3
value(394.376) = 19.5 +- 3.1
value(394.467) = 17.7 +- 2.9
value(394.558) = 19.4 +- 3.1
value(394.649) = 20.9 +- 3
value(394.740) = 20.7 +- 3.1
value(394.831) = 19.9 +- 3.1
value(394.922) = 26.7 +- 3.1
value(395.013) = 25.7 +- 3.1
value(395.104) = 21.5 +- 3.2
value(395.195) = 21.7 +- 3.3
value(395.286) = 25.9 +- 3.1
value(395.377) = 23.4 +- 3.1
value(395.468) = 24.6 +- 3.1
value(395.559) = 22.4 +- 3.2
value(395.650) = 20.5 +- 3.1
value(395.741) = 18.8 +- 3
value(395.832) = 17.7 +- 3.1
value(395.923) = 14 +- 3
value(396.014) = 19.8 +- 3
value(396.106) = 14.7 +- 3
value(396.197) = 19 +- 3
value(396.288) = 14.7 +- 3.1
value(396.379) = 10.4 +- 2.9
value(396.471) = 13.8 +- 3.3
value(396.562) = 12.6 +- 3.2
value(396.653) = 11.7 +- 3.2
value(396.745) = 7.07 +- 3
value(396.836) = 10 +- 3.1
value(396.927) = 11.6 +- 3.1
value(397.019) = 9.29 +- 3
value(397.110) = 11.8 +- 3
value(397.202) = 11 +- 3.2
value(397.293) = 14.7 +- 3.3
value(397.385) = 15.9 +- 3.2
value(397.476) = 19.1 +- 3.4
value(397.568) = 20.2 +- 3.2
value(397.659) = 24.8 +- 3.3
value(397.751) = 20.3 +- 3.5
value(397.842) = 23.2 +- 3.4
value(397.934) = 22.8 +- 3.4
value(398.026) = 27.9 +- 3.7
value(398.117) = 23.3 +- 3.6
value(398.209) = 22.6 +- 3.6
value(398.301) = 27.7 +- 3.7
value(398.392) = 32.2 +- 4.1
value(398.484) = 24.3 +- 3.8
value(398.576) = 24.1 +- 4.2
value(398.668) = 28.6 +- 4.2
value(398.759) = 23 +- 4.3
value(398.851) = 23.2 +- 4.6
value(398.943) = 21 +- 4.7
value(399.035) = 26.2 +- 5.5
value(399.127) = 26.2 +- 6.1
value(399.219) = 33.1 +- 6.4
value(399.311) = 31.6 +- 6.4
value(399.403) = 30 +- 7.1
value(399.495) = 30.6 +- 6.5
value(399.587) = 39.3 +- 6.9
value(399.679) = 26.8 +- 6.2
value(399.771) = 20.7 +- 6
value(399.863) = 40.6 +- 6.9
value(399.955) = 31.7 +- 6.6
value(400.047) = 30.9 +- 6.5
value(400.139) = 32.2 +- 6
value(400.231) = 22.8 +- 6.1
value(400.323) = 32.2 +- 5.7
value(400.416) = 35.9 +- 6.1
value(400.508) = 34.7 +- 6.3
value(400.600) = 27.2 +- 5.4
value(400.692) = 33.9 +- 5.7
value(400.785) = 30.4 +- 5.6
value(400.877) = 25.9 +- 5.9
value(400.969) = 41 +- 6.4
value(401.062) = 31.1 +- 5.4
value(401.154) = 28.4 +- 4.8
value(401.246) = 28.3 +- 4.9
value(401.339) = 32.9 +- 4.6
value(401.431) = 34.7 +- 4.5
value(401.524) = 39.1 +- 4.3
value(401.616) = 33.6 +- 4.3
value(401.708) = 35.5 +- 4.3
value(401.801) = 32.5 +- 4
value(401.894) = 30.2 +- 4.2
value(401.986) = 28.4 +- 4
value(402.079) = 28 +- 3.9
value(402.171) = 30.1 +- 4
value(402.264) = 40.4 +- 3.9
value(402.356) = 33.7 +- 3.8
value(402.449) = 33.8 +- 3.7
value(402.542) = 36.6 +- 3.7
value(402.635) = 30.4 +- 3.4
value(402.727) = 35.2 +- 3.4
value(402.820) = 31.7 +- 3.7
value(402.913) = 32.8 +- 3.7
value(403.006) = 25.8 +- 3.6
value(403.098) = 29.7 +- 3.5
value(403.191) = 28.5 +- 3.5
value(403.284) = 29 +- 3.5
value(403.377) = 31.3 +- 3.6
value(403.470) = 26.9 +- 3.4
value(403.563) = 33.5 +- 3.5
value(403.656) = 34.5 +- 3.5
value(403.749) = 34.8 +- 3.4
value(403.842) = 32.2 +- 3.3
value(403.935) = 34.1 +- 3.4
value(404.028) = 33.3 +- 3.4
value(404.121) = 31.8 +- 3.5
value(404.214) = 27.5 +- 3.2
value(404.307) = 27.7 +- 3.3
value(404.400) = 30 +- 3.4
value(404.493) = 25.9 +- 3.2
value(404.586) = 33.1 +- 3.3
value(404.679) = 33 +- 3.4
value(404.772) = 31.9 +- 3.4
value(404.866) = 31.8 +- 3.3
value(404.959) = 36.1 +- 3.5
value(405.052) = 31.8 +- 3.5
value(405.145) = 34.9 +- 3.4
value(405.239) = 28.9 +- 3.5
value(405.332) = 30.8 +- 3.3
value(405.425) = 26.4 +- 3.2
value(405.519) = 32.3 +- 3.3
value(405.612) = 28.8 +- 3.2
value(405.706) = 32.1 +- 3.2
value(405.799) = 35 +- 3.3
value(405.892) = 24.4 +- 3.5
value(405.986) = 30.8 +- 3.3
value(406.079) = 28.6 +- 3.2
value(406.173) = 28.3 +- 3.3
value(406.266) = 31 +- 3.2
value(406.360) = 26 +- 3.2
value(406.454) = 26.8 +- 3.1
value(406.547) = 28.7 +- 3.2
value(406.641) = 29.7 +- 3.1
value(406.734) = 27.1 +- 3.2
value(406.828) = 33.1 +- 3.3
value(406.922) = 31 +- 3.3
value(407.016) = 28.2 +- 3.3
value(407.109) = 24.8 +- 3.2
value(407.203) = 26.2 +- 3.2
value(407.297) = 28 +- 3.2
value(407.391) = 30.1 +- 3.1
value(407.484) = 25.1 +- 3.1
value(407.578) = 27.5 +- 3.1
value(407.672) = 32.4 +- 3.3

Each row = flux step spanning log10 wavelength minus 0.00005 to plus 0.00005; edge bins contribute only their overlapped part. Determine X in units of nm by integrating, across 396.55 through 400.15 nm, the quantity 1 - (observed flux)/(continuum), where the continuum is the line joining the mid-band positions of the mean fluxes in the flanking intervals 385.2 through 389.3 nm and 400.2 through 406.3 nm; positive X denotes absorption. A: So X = 0.52 nm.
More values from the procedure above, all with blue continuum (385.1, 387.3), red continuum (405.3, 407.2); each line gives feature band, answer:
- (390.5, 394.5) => 0.589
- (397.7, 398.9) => -0.052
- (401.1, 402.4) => -0.320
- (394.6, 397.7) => 0.660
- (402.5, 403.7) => -0.186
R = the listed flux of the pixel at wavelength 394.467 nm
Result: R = 17.7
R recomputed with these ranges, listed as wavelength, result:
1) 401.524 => 39.1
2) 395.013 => 25.7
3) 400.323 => 32.2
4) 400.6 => 27.2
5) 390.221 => 21.9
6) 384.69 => 11.5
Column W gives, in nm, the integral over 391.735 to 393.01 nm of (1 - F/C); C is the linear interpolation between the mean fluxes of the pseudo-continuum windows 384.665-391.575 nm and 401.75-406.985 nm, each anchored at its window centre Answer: 0.18 nm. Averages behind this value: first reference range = 17.6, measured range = 18.1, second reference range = 30.9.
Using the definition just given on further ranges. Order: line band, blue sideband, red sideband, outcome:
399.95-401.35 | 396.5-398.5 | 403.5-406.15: -0.43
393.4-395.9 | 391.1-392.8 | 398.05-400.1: 0.57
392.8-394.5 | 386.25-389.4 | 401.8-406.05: 0.78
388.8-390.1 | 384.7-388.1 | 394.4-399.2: -0.19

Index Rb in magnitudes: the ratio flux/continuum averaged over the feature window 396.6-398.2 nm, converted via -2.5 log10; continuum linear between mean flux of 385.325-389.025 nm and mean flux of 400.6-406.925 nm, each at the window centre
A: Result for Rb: 0.45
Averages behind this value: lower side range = 15.7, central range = 16.9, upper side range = 31.3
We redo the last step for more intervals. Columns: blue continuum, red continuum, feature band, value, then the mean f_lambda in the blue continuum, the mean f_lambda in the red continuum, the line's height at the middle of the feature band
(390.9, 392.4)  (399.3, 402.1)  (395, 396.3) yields 0.28 mag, 22.3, 31.7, 26.4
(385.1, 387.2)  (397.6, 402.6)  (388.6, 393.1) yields 0.05 mag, 15.7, 29.8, 20.5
